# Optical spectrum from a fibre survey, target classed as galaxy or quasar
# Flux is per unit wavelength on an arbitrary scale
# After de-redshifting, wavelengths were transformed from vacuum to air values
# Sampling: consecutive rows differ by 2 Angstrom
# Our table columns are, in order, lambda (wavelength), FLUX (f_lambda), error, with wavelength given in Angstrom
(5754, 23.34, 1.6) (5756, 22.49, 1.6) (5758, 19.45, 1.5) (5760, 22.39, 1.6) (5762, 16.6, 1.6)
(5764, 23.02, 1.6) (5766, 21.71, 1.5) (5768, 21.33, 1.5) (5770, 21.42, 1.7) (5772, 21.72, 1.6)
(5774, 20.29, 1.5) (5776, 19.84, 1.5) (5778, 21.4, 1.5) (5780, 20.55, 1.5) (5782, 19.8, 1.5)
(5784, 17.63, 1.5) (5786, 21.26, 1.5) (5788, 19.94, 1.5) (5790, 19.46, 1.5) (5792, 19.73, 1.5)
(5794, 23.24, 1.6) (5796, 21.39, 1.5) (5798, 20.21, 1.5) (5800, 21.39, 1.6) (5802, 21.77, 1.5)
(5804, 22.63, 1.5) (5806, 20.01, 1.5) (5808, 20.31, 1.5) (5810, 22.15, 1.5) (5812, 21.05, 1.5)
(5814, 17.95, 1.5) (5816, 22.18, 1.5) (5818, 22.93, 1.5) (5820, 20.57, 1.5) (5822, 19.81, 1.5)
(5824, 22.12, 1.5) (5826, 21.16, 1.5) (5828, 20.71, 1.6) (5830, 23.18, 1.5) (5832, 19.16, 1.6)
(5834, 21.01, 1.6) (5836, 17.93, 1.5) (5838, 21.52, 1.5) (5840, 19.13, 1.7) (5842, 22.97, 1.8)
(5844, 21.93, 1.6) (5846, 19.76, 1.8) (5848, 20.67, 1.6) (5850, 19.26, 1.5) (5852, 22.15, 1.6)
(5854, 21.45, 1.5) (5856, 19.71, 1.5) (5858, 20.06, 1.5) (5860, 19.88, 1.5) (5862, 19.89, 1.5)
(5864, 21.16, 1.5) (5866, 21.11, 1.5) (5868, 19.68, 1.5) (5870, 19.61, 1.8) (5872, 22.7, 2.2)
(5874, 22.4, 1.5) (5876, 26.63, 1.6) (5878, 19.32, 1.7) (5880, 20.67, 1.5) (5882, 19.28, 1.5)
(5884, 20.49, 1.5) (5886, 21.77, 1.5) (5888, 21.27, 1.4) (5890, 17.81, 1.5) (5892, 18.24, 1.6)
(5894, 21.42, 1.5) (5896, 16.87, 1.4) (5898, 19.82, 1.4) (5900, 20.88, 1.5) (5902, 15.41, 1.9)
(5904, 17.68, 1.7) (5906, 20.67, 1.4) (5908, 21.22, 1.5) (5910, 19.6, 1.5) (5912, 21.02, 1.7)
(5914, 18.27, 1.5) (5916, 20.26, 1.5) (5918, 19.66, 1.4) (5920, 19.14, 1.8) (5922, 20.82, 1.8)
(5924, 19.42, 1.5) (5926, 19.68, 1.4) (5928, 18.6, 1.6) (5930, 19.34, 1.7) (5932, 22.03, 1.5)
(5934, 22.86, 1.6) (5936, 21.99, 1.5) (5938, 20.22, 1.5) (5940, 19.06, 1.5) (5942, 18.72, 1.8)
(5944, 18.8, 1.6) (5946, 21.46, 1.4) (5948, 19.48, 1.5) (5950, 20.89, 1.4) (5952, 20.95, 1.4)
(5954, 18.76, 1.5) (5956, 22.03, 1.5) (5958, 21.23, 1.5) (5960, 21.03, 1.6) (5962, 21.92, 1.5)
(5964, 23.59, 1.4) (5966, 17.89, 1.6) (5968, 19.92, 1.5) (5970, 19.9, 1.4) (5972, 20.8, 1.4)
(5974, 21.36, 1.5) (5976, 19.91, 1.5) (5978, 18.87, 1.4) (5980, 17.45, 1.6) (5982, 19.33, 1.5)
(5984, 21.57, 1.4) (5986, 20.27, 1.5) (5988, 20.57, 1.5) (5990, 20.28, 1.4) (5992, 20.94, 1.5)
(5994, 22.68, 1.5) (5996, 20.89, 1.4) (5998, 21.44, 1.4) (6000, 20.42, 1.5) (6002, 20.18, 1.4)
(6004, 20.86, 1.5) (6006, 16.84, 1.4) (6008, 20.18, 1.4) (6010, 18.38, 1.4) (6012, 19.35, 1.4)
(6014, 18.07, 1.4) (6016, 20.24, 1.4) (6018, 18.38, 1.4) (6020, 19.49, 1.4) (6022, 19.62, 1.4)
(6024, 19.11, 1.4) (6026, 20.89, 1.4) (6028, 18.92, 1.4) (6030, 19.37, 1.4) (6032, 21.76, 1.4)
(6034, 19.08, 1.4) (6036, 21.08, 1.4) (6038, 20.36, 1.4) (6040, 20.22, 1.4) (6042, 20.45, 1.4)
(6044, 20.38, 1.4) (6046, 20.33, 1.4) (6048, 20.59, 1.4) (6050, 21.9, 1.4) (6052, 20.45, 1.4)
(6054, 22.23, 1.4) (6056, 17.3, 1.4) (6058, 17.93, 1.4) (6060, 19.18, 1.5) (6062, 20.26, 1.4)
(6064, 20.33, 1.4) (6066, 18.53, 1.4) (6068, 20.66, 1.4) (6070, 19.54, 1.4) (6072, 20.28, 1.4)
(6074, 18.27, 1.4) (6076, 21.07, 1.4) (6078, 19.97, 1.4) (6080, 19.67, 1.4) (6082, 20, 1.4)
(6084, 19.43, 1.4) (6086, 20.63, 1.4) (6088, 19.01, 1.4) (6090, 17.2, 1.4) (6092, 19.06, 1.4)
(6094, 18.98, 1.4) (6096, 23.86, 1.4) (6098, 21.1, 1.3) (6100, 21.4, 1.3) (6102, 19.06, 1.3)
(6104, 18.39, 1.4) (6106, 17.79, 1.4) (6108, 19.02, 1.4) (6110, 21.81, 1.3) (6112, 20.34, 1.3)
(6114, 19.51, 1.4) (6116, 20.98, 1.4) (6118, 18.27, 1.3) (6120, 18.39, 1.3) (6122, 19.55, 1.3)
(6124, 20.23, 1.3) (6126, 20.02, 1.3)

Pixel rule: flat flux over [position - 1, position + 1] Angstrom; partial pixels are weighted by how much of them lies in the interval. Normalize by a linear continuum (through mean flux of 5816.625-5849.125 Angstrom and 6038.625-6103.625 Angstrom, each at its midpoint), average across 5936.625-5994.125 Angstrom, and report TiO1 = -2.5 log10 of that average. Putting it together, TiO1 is 0.00 mag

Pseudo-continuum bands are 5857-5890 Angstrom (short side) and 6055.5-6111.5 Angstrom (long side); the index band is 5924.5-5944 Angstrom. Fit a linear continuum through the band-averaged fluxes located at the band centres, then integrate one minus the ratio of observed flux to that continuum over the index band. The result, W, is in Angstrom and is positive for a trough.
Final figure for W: 0.34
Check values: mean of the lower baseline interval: 20.9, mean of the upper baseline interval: 19.7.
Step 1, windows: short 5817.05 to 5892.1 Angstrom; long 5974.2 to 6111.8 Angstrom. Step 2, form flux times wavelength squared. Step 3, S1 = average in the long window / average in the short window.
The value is 1.02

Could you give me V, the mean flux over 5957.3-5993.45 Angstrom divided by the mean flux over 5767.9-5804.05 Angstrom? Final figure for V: 1.0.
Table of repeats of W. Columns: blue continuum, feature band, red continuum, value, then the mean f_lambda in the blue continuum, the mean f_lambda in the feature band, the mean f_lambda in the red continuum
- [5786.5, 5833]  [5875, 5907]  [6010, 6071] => 1.10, 21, 19.9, 19.8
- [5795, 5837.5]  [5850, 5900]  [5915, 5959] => 0.16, 20.9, 20.5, 20.2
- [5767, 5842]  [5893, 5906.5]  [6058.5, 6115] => 1.02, 20.8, 18.9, 19.8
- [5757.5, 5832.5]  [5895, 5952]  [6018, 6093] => 1.52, 20.8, 19.8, 19.8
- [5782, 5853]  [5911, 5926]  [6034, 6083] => 0.50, 20.8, 19.8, 20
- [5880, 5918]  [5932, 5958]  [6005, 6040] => -1.29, 19.6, 20.5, 19.5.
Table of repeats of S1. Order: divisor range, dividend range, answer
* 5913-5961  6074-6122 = 1.03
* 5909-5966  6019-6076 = 1.02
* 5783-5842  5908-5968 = 1.02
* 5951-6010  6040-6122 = 1.01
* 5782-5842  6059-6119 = 1.05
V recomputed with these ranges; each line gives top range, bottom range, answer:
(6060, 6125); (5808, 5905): 0.96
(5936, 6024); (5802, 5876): 0.96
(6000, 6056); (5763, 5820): 0.95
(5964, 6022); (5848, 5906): 0.98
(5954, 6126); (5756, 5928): 0.98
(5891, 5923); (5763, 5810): 0.93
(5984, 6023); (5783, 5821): 0.96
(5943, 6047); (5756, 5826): 0.97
